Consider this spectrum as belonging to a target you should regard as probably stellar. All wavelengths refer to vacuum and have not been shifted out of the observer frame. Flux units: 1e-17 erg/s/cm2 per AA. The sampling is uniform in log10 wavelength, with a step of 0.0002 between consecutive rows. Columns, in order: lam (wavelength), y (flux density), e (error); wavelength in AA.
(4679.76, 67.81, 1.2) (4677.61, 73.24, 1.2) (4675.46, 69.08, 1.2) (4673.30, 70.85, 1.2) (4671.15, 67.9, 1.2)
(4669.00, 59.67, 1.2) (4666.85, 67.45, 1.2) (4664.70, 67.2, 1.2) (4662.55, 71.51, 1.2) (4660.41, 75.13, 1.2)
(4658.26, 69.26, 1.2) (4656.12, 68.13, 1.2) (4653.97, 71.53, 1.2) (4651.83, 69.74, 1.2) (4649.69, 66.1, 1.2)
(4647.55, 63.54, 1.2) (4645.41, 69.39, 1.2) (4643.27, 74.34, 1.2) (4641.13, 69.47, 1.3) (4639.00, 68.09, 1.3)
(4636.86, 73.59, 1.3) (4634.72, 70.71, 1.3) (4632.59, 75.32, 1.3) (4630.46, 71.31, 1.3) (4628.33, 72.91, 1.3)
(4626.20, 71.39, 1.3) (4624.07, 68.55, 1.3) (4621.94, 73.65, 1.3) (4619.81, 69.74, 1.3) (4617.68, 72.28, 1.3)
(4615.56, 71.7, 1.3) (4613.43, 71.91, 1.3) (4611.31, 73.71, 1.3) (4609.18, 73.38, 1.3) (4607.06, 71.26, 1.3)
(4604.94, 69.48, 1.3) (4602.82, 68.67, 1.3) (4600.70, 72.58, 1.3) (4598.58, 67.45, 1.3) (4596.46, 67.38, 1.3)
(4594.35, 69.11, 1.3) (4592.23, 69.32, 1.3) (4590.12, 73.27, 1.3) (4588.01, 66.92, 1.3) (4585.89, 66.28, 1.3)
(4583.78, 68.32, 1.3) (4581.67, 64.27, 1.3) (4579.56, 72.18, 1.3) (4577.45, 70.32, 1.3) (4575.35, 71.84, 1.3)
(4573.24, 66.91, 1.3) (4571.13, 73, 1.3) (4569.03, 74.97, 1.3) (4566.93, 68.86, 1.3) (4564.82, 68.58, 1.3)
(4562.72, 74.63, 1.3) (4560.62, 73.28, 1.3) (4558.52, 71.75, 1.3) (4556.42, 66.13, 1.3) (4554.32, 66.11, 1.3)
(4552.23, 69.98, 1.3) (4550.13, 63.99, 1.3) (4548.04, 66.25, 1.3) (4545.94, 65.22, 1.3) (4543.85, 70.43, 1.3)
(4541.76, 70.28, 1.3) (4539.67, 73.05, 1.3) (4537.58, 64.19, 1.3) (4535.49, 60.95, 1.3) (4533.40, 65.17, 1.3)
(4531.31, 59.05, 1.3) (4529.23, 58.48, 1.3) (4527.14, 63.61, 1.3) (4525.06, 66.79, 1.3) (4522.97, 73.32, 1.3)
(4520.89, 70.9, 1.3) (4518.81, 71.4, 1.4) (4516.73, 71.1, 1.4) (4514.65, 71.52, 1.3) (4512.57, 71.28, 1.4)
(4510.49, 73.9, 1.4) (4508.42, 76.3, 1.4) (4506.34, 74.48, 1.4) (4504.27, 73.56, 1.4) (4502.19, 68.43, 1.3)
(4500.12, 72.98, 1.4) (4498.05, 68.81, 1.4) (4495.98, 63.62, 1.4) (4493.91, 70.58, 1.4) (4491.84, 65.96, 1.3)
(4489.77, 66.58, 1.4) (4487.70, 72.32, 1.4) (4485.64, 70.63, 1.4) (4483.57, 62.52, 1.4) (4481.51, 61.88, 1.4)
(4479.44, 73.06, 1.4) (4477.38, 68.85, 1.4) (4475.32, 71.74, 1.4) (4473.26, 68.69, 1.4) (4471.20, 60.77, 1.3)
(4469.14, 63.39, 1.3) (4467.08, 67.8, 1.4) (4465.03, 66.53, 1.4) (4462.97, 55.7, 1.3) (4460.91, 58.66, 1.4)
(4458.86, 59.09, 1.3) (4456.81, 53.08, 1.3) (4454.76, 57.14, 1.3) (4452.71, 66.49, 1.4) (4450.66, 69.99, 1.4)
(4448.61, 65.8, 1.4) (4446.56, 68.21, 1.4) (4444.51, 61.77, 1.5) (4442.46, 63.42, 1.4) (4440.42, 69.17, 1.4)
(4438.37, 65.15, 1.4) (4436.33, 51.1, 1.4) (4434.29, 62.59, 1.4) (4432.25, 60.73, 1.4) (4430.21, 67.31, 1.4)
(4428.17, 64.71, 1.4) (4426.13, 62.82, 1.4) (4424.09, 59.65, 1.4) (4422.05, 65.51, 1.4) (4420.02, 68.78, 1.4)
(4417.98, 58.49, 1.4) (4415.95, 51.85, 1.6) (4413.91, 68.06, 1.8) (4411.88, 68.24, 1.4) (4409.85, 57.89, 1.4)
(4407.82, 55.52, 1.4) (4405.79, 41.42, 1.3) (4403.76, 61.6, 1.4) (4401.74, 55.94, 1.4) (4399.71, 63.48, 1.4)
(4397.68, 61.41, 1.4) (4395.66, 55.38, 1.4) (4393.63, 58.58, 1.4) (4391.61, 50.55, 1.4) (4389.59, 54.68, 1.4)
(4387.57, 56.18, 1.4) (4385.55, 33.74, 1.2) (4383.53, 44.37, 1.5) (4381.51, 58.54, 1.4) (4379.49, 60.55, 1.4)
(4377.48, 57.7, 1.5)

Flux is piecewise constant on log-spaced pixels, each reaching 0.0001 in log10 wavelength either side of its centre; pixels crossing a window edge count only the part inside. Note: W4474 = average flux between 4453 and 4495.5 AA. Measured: 64.8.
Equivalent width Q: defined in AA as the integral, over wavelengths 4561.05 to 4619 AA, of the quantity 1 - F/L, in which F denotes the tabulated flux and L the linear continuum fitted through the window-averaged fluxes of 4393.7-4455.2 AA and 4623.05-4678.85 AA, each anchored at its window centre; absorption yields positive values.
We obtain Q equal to -2.3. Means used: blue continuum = 61.7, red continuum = 69.8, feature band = 70.3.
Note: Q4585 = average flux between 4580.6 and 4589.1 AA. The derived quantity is 66.5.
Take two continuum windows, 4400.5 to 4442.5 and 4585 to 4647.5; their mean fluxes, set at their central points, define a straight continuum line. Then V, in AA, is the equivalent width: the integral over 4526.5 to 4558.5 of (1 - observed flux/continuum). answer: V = 0.6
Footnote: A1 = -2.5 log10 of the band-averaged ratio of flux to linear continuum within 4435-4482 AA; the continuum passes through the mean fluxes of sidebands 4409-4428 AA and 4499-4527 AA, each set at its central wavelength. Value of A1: 0.04 mag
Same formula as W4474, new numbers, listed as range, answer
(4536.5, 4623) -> 69.8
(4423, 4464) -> 62.1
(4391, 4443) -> 60.4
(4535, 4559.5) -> 67.5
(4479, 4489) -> 67.7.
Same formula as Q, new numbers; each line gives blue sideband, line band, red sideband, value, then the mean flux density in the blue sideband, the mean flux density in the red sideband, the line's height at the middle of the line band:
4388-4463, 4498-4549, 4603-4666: -2.7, 60.6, 70.8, 65.4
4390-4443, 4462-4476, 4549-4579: -0.2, 60.3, 70.1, 63.8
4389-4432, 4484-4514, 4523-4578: -2.6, 59.7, 67.9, 64.9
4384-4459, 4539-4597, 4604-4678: -2.2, 59.8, 70.3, 66.8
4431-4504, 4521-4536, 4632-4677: 0.5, 65.1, 69.4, 66.5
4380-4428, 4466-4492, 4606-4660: -2.3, 57.2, 70.9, 61.7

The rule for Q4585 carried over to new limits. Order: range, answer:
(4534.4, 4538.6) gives 62.5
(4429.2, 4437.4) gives 60.5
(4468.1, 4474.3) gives 64.3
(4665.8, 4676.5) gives 66.9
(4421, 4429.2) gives 63.2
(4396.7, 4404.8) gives 60.5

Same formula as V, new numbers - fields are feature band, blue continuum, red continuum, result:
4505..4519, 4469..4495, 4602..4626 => -0.93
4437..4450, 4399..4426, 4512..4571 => -0.73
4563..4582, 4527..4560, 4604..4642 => -0.68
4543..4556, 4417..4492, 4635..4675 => -0.08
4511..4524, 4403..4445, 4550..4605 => -1.06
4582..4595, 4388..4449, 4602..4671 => -0.09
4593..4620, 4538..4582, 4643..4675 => -0.59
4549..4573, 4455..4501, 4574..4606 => -0.64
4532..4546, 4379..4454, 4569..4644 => -0.04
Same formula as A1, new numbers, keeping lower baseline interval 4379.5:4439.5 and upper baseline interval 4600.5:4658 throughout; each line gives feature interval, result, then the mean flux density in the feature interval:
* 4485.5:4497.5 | -0.09 mag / 68.1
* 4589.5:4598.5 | -0.01 mag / 69.4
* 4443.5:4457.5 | -0.05 mag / 63.4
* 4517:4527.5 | -0.08 mag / 69.7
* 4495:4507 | -0.11 mag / 70.2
